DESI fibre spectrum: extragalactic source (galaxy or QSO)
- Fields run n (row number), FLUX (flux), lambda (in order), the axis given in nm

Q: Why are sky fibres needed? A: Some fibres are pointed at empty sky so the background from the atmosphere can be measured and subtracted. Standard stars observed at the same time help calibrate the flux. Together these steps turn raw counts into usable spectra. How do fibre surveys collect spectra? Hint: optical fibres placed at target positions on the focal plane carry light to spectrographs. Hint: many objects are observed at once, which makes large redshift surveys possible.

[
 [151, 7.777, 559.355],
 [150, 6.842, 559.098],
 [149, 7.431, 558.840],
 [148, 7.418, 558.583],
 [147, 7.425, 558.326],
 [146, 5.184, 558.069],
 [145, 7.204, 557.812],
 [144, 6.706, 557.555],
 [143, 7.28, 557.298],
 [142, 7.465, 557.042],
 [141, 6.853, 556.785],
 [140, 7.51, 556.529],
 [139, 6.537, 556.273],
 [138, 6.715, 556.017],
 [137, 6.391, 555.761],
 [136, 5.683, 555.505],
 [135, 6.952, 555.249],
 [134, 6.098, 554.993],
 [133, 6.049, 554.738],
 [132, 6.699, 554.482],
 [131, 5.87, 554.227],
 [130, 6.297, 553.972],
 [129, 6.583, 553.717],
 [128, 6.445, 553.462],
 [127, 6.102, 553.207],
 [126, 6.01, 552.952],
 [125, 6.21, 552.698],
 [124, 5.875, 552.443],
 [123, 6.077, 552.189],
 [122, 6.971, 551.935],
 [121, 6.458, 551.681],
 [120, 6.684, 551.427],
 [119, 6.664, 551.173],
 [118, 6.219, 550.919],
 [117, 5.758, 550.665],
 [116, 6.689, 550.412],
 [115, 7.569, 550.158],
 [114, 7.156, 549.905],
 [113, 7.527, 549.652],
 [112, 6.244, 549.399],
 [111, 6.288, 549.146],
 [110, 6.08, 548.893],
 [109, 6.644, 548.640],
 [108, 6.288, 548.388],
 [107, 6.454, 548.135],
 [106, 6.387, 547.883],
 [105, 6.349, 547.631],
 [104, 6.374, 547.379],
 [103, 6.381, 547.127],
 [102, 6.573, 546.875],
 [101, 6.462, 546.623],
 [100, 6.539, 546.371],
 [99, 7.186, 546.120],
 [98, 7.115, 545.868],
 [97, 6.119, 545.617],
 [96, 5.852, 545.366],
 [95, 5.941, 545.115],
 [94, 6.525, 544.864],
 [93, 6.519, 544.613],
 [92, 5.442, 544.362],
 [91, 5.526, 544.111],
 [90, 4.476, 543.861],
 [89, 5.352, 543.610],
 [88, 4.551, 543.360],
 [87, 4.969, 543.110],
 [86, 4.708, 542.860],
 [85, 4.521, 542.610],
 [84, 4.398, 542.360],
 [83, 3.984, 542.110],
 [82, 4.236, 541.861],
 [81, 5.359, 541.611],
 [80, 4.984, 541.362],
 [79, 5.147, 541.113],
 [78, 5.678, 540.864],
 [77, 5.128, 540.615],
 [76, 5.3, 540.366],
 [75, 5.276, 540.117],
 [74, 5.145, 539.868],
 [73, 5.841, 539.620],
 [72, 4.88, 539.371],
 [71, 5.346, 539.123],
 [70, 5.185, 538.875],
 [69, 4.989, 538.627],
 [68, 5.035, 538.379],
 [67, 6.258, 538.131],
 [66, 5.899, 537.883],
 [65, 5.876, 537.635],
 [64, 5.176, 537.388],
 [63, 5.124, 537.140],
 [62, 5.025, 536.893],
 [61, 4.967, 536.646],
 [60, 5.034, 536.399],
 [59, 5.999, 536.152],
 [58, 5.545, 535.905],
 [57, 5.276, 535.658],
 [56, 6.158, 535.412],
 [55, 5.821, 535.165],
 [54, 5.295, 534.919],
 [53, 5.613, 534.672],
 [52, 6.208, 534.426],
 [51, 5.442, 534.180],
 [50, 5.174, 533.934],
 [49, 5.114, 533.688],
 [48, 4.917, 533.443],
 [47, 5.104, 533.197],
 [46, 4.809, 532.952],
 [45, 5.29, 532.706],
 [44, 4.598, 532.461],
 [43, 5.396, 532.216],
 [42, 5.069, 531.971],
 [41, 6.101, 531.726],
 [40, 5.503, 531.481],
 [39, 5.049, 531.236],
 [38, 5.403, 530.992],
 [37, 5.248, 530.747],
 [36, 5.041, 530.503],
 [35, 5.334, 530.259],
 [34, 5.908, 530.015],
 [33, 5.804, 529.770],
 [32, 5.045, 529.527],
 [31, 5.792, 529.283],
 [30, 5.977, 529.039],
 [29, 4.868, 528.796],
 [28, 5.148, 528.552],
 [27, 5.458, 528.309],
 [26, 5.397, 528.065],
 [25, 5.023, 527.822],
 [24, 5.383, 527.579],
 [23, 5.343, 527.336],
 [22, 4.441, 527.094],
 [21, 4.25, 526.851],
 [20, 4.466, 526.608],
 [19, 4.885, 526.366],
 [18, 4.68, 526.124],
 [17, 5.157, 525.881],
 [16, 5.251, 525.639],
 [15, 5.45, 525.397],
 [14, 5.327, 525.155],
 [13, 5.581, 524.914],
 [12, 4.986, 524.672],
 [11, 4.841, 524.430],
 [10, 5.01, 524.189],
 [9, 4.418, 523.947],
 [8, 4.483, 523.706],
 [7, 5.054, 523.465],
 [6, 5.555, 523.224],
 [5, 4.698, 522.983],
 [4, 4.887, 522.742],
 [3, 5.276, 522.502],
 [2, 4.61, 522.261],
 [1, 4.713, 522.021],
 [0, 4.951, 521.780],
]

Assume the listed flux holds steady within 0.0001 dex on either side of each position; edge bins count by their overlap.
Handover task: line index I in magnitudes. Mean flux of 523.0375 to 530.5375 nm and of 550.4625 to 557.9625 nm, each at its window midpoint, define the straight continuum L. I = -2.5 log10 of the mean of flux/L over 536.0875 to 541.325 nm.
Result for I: 0.08 mag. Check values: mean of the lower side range 5.14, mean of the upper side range 6.49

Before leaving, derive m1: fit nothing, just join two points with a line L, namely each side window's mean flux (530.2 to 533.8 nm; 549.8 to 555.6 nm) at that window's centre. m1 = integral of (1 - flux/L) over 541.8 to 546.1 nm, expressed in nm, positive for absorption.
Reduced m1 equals 0.385 nm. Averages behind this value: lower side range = 5.2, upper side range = 6.4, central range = 5.37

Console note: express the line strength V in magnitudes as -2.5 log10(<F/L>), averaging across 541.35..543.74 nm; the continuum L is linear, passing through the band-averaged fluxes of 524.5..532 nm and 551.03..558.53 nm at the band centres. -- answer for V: 0.255 mag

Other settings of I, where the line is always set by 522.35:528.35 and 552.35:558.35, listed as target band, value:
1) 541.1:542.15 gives 0.22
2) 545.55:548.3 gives -0.08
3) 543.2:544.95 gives 0.09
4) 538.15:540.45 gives 0.08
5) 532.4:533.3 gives 0.08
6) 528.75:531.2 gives -0.04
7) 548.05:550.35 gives -0.09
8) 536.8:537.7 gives 0.06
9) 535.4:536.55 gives 0.00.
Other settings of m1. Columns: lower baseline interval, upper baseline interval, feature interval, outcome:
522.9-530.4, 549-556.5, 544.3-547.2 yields -0.15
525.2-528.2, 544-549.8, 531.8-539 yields 0.29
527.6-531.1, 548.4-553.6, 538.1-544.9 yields 0.98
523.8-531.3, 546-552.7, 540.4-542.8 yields 0.48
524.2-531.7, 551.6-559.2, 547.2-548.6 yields -0.04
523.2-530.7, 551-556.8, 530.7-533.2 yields 0.06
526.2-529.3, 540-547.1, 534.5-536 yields -0.10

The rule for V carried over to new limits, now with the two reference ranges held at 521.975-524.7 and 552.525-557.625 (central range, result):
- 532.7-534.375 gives 0.05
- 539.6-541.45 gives 0.09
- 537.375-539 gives 0.03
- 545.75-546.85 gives -0.12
